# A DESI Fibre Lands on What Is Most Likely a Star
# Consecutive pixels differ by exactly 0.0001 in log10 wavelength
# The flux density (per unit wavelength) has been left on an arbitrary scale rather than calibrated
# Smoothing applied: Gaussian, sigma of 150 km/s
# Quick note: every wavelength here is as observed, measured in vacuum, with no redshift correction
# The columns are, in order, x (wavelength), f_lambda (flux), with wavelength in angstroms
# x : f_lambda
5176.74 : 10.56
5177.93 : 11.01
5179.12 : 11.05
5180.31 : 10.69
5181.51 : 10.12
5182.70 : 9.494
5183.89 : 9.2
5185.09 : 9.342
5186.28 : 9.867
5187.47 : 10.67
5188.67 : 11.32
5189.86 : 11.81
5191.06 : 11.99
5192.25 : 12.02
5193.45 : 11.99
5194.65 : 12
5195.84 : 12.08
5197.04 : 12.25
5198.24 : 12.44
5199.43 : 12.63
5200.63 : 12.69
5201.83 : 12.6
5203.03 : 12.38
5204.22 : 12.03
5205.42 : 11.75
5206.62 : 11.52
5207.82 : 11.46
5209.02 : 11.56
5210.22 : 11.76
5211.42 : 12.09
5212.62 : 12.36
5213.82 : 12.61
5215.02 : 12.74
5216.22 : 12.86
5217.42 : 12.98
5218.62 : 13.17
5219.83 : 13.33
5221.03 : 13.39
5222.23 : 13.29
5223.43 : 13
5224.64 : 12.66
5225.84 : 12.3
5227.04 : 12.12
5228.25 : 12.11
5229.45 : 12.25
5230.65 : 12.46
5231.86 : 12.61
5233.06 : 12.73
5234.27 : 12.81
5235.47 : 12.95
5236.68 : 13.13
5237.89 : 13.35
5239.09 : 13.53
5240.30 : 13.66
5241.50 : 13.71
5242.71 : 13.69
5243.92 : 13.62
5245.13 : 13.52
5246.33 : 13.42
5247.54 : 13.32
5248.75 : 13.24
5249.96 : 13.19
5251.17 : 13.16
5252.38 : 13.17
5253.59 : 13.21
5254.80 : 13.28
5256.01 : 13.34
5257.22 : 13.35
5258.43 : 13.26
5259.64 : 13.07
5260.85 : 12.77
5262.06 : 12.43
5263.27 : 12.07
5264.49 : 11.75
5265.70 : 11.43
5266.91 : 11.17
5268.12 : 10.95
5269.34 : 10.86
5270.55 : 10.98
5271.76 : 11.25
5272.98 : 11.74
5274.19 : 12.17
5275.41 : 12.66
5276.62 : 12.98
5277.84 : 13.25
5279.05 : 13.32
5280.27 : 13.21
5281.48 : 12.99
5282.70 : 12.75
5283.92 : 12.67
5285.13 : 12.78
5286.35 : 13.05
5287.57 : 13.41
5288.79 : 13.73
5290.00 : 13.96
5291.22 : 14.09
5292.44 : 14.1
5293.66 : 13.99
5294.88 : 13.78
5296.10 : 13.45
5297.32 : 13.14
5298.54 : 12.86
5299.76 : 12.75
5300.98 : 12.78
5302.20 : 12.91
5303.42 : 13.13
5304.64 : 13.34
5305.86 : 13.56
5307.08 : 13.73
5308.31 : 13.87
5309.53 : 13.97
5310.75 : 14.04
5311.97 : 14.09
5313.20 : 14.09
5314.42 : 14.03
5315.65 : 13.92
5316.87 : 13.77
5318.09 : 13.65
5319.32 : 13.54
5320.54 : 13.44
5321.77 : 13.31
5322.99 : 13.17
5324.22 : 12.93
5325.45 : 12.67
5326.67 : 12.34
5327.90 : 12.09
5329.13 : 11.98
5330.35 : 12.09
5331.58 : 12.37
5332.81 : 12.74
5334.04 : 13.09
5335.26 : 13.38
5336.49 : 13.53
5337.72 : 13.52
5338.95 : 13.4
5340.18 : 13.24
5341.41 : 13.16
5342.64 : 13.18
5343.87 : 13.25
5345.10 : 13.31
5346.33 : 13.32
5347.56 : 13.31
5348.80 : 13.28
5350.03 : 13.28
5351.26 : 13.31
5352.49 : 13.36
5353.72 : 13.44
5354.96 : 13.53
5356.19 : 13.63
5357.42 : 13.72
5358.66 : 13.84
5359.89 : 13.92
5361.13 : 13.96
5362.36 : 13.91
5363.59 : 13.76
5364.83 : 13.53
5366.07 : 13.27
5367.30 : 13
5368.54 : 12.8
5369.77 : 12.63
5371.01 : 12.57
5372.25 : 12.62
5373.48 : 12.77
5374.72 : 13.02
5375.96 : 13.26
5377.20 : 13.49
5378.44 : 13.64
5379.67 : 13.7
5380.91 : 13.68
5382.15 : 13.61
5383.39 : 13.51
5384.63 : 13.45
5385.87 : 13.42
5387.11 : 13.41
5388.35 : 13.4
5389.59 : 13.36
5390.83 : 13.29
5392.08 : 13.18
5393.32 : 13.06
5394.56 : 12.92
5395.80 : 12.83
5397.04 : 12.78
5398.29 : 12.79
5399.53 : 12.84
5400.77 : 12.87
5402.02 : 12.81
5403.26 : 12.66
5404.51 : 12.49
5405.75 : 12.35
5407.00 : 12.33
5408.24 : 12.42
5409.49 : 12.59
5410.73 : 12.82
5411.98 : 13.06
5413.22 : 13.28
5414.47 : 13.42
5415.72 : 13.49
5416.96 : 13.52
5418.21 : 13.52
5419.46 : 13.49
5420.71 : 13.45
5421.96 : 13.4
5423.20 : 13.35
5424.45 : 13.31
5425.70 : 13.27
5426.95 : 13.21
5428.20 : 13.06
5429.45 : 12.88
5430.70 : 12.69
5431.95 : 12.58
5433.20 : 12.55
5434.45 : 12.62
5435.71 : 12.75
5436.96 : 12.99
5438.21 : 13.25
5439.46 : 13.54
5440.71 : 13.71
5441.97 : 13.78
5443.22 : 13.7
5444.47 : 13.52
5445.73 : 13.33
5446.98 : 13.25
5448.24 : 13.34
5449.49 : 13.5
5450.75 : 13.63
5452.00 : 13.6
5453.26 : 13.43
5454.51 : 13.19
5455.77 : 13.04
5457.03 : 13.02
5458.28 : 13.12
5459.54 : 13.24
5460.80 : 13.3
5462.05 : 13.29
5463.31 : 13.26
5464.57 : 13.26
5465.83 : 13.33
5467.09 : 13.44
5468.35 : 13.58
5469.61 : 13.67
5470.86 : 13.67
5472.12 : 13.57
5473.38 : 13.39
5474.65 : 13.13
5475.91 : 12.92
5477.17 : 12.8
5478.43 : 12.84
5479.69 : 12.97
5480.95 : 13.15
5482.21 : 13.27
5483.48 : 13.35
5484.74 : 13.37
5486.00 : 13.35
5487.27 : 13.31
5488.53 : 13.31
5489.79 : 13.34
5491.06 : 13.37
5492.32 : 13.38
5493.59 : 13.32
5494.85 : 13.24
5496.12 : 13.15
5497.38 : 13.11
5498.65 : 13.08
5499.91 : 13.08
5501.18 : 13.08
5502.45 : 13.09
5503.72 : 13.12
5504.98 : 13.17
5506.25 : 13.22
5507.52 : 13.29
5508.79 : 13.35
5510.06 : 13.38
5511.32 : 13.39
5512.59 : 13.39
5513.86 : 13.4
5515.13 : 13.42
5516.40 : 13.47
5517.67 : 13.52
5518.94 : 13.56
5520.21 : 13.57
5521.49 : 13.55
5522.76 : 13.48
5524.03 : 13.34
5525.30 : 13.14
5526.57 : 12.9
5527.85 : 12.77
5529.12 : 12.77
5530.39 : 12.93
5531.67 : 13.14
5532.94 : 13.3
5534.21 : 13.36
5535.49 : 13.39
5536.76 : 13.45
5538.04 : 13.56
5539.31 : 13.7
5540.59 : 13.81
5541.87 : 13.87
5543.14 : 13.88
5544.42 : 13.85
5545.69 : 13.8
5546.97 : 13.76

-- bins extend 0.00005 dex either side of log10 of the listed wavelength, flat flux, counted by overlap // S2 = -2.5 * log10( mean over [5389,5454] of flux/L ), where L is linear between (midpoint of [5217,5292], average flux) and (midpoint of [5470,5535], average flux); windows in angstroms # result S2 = 0.00 mag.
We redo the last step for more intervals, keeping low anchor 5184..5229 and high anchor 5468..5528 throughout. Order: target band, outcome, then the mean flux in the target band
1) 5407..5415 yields 0.004 mag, 12.9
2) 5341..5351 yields -0.050 mag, 13.3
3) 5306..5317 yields -0.115 mag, 13.9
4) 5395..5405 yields 0.011 mag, 12.8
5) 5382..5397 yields -0.034 mag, 13.3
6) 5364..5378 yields -0.020 mag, 13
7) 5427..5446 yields -0.008 mag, 13.1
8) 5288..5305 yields -0.081 mag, 13.4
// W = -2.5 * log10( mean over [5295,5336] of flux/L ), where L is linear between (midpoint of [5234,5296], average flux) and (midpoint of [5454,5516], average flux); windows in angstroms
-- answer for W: -0.02 mag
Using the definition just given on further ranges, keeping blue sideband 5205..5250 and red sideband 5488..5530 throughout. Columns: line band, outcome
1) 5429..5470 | -0.01 mag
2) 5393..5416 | 0.02 mag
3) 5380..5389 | -0.04 mag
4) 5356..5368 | -0.05 mag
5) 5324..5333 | 0.05 mag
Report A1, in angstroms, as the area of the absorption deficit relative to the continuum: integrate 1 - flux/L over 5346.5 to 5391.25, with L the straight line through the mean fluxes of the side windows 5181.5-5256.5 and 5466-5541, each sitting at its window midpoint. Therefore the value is -1.7 angstroms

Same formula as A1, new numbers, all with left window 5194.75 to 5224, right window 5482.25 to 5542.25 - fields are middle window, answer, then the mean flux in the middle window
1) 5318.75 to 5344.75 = -0.4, 13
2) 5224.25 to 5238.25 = -0.1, 12.6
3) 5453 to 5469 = -0.1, 13.3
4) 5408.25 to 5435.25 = -0.1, 13.1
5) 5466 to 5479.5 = -0.1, 13.3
